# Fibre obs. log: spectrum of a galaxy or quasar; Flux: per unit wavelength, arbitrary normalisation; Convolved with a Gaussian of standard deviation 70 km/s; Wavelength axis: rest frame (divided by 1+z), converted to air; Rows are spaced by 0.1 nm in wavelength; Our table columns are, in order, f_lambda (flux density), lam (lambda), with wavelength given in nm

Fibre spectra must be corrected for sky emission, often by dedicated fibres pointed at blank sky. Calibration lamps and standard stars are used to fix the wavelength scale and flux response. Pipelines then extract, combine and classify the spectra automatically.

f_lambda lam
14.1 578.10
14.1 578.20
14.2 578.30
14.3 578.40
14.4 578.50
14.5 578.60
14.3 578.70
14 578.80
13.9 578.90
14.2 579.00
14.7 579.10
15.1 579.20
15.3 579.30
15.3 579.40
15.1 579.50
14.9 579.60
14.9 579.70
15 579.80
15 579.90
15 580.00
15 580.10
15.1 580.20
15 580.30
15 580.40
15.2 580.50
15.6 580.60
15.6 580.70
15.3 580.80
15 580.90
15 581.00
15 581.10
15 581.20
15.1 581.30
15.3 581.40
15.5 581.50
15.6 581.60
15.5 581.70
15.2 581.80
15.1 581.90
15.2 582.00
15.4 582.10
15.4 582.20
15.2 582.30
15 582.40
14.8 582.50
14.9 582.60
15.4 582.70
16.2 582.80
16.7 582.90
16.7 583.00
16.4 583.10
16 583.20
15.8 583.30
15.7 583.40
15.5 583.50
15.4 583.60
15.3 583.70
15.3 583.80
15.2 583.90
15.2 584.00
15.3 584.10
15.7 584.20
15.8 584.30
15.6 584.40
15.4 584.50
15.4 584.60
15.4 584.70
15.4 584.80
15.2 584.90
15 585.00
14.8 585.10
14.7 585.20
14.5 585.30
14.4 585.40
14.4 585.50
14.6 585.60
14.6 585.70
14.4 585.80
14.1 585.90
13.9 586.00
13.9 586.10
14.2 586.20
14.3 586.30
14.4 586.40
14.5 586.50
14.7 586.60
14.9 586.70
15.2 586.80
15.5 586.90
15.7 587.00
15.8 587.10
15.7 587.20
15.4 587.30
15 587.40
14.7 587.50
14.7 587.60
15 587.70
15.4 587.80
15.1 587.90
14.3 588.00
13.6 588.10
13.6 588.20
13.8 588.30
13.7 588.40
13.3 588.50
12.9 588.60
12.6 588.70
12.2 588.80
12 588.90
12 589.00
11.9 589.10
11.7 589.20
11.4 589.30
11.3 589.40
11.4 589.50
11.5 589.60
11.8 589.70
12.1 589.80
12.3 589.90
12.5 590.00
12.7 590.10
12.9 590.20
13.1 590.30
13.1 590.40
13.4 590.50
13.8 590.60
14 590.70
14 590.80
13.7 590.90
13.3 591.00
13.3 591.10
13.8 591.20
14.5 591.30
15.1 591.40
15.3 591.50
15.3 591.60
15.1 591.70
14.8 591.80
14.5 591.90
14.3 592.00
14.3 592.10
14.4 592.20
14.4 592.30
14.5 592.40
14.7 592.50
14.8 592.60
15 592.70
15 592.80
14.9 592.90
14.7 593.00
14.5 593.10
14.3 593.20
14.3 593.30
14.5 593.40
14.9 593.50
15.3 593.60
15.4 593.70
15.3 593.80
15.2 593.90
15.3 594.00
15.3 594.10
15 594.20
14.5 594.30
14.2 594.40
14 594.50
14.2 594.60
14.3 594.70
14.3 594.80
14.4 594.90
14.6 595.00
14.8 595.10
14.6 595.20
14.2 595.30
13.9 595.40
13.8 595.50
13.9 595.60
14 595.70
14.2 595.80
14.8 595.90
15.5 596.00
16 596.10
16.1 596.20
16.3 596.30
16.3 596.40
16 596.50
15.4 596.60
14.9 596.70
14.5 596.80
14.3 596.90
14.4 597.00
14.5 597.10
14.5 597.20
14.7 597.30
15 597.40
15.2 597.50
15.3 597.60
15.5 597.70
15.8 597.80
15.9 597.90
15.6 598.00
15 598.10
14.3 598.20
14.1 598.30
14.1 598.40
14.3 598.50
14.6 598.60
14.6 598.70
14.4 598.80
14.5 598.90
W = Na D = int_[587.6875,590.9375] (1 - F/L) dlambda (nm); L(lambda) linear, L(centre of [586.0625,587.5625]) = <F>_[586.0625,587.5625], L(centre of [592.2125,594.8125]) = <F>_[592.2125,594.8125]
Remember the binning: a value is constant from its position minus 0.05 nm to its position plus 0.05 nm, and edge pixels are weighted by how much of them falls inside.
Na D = 0.42 nm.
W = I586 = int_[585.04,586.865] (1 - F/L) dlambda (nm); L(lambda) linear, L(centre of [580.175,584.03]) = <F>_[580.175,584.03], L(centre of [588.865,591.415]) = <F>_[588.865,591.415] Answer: -0.04 nm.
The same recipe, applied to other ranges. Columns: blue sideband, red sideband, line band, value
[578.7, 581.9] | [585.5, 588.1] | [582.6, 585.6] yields -0.108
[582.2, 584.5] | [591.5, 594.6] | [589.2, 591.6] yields 0.305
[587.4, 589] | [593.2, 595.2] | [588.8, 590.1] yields 0.195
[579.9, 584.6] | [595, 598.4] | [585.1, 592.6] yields 0.634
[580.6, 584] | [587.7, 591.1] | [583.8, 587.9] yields -0.221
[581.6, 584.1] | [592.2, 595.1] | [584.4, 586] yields 0.055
